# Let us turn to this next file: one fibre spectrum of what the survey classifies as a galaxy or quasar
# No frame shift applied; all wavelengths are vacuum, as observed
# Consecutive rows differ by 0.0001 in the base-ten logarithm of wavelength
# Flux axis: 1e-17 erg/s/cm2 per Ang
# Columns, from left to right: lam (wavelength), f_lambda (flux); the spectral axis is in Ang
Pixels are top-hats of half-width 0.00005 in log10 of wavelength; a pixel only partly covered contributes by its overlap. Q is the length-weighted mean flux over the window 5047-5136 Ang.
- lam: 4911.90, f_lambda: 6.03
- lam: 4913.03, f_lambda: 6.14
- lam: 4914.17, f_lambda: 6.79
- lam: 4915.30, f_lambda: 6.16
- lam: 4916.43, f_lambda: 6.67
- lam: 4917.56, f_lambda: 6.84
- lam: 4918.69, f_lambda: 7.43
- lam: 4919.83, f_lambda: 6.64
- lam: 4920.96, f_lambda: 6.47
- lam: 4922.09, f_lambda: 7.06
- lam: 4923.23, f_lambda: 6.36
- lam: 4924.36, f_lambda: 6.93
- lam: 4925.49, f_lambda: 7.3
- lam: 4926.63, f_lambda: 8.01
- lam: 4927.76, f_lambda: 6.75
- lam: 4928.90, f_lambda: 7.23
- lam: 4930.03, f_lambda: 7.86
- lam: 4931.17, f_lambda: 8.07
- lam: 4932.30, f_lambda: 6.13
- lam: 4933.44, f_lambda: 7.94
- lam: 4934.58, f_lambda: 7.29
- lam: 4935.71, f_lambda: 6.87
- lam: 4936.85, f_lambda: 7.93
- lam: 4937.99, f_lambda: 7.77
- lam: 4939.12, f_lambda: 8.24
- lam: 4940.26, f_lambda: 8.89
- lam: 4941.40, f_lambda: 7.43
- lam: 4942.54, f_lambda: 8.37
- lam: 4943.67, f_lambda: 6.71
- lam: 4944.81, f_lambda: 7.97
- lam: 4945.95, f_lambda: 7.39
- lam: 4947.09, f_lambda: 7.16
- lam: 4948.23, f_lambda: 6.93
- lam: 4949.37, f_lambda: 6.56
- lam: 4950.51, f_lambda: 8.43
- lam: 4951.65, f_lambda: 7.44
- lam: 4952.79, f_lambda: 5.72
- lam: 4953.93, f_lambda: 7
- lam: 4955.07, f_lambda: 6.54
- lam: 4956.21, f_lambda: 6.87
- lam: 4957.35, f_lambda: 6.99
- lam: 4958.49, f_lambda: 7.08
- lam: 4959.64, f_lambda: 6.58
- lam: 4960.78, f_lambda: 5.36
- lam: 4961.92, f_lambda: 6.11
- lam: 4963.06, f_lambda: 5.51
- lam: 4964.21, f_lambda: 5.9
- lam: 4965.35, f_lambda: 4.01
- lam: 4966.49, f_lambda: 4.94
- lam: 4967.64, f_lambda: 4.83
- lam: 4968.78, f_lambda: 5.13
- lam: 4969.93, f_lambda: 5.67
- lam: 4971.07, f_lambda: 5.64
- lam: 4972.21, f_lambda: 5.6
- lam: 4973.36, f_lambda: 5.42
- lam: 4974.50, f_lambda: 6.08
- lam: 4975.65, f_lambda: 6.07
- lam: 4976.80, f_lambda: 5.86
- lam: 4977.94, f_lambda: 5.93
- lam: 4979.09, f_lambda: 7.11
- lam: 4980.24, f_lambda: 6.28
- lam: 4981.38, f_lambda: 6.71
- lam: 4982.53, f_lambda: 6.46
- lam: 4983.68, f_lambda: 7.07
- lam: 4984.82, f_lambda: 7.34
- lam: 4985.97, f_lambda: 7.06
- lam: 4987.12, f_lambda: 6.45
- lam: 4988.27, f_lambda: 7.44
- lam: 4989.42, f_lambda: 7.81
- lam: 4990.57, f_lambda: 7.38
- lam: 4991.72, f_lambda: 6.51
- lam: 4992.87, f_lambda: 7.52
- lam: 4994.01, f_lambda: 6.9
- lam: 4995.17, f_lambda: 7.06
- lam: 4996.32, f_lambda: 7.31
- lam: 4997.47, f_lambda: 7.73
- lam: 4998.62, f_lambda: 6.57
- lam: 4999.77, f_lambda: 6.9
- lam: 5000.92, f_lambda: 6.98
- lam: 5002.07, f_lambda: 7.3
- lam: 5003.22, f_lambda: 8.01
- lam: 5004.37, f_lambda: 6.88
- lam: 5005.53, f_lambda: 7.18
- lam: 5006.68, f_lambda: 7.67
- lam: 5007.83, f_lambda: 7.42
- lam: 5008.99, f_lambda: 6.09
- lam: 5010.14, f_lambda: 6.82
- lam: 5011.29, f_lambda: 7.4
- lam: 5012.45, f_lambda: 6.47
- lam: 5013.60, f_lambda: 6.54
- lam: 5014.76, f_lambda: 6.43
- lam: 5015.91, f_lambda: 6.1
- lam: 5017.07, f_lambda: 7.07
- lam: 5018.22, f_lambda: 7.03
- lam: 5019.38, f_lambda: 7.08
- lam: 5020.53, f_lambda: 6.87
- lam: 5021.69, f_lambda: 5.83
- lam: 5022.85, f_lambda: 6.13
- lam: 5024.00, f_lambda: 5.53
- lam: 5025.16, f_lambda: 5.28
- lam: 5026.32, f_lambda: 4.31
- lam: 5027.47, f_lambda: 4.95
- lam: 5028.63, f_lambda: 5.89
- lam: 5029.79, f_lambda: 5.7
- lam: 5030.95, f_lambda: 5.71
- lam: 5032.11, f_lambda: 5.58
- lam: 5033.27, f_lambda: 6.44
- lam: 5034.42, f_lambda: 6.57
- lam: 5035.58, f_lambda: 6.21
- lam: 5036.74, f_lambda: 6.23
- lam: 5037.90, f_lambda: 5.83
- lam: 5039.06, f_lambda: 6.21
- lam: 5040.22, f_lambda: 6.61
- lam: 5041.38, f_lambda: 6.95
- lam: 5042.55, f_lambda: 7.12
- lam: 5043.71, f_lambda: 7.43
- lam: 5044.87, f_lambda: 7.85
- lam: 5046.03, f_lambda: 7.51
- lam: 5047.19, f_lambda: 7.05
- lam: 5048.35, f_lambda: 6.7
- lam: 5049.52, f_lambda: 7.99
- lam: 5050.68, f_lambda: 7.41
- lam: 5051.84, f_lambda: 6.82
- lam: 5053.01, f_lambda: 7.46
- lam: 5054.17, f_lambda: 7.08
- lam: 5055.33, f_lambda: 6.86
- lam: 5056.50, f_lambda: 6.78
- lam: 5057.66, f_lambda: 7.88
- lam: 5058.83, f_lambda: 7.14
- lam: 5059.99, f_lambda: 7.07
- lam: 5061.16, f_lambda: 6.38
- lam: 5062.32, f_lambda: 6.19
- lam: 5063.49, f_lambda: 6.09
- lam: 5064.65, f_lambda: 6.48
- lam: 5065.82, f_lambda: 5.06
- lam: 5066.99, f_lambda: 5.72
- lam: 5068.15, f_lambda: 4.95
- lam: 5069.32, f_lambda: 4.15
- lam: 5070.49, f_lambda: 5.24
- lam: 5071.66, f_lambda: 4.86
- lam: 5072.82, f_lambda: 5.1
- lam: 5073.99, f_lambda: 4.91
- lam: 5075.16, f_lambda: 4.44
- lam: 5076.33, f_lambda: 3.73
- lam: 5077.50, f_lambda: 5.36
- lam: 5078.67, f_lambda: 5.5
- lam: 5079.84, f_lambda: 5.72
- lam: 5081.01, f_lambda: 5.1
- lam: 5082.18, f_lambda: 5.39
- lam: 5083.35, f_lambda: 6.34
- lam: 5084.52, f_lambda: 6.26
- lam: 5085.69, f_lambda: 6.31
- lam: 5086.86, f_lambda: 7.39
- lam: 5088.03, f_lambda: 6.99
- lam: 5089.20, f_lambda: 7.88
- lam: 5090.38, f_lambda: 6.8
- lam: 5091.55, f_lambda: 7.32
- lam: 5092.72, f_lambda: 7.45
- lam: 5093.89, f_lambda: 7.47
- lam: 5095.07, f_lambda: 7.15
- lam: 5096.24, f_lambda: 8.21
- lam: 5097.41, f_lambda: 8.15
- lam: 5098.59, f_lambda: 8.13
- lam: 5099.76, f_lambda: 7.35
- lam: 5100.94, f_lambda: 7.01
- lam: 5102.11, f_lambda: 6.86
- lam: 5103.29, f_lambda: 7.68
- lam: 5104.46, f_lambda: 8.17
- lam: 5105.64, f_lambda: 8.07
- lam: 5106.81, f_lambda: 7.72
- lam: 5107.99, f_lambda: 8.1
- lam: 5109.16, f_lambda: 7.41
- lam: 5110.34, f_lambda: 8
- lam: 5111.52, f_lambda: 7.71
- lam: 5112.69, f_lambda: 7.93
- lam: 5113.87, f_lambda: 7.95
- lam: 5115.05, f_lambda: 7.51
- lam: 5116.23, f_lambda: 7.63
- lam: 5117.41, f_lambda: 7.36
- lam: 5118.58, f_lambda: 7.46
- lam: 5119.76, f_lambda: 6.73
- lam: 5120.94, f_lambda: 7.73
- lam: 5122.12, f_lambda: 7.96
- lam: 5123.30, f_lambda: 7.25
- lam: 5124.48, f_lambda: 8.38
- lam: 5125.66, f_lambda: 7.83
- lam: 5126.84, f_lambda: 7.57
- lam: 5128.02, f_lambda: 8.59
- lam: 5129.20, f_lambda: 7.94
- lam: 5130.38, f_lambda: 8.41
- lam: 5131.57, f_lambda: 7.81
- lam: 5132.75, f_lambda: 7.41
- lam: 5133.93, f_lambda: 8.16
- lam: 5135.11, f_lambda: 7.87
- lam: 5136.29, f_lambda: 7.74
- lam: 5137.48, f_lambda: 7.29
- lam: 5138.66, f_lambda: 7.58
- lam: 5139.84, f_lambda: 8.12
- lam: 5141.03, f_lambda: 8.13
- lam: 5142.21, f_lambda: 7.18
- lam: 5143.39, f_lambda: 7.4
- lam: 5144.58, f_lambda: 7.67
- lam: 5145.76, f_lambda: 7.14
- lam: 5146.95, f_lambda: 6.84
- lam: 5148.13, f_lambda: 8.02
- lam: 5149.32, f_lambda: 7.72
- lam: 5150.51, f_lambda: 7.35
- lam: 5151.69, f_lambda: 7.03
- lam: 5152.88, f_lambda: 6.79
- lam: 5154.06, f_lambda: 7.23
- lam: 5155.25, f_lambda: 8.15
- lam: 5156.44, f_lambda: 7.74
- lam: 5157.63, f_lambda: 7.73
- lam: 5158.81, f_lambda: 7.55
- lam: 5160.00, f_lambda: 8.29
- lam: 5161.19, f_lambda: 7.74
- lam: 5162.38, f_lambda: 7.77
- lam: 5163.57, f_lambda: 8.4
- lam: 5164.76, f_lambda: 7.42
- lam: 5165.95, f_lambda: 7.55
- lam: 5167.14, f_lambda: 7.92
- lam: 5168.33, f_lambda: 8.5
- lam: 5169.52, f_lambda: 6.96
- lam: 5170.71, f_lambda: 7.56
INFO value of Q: 6.95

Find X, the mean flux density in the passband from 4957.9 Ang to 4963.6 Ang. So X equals 6.14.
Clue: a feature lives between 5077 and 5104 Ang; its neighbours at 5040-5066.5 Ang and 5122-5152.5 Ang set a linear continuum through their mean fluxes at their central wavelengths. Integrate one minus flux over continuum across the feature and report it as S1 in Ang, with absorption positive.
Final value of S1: 1.5 Ang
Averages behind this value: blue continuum 6.95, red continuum 7.7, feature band 6.87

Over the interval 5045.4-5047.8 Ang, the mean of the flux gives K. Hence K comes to 7.3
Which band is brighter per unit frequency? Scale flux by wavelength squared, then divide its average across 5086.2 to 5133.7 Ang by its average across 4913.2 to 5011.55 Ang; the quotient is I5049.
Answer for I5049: 1.19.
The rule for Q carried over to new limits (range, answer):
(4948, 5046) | 6.49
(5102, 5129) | 7.74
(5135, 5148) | 7.55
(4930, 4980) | 6.65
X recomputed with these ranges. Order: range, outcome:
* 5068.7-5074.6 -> 4.85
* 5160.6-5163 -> 7.75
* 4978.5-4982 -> 6.69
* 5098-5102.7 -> 7.33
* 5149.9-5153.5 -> 7.07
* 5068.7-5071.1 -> 4.68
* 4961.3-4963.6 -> 5.82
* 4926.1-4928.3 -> 7.39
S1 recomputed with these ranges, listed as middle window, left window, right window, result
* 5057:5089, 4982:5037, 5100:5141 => 6.5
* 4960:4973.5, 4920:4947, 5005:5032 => 3.1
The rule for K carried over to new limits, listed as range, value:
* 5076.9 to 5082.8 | 5.41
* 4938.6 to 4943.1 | 8.22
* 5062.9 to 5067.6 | 5.83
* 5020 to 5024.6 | 6.07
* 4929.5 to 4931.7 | 7.95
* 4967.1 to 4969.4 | 4.99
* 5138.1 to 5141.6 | 7.94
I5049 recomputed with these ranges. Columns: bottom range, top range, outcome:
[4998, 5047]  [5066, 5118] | 1.05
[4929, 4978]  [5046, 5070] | 1.03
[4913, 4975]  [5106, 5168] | 1.23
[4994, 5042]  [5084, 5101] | 1.16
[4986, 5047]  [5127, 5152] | 1.21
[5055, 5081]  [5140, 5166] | 1.38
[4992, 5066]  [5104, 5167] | 1.20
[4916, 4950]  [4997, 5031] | 0.92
